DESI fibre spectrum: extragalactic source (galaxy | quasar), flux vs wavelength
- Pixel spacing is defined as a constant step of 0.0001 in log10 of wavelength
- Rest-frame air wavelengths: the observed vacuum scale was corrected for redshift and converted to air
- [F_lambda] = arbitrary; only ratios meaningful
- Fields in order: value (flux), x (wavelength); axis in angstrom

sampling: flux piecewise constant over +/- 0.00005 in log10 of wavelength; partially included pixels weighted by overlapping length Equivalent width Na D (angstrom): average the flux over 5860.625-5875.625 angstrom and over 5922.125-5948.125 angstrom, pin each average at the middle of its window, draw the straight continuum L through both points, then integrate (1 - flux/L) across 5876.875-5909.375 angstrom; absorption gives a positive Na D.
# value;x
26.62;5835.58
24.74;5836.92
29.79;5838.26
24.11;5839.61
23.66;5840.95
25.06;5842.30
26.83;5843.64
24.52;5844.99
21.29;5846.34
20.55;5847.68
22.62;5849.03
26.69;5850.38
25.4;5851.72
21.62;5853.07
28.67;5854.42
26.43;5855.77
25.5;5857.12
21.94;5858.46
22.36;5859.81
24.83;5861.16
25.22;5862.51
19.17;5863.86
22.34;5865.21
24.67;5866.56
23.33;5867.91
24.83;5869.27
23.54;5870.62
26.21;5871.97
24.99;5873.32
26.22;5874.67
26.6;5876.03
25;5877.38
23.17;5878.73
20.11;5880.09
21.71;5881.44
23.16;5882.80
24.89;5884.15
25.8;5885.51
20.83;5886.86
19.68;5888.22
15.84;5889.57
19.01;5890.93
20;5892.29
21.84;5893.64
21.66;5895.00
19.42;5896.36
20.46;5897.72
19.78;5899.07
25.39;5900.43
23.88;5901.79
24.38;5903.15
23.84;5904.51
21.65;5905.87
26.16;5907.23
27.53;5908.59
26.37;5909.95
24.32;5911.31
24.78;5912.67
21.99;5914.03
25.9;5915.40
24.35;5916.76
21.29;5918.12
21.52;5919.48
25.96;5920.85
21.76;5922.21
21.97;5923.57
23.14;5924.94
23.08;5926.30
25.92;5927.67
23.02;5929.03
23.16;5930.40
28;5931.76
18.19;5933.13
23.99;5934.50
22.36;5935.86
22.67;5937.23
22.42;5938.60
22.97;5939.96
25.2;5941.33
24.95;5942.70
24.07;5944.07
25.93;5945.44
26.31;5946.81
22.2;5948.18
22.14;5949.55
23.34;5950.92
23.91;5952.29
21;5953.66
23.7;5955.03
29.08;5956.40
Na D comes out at 2.3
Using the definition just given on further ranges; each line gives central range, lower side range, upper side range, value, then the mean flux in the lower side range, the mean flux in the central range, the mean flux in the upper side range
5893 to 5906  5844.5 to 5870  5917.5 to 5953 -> 0.74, 23.8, 22.2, 23.4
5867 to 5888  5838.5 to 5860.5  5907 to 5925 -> 0.23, 24.3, 23.9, 24.1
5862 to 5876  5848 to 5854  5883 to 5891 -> -0.93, 24.1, 24.1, 21.3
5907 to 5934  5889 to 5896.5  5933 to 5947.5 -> -2.29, 19.7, 23.9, 23.8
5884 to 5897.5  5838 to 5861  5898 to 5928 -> 1.85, 24.4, 20.7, 23.8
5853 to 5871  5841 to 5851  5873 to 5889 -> -0.22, 23.9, 24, 23.4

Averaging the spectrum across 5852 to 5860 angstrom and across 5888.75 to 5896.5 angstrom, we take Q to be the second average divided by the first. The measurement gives 0.80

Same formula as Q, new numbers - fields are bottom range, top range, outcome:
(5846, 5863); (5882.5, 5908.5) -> 0.92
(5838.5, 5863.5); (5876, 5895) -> 0.90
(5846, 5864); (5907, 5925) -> 1.01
